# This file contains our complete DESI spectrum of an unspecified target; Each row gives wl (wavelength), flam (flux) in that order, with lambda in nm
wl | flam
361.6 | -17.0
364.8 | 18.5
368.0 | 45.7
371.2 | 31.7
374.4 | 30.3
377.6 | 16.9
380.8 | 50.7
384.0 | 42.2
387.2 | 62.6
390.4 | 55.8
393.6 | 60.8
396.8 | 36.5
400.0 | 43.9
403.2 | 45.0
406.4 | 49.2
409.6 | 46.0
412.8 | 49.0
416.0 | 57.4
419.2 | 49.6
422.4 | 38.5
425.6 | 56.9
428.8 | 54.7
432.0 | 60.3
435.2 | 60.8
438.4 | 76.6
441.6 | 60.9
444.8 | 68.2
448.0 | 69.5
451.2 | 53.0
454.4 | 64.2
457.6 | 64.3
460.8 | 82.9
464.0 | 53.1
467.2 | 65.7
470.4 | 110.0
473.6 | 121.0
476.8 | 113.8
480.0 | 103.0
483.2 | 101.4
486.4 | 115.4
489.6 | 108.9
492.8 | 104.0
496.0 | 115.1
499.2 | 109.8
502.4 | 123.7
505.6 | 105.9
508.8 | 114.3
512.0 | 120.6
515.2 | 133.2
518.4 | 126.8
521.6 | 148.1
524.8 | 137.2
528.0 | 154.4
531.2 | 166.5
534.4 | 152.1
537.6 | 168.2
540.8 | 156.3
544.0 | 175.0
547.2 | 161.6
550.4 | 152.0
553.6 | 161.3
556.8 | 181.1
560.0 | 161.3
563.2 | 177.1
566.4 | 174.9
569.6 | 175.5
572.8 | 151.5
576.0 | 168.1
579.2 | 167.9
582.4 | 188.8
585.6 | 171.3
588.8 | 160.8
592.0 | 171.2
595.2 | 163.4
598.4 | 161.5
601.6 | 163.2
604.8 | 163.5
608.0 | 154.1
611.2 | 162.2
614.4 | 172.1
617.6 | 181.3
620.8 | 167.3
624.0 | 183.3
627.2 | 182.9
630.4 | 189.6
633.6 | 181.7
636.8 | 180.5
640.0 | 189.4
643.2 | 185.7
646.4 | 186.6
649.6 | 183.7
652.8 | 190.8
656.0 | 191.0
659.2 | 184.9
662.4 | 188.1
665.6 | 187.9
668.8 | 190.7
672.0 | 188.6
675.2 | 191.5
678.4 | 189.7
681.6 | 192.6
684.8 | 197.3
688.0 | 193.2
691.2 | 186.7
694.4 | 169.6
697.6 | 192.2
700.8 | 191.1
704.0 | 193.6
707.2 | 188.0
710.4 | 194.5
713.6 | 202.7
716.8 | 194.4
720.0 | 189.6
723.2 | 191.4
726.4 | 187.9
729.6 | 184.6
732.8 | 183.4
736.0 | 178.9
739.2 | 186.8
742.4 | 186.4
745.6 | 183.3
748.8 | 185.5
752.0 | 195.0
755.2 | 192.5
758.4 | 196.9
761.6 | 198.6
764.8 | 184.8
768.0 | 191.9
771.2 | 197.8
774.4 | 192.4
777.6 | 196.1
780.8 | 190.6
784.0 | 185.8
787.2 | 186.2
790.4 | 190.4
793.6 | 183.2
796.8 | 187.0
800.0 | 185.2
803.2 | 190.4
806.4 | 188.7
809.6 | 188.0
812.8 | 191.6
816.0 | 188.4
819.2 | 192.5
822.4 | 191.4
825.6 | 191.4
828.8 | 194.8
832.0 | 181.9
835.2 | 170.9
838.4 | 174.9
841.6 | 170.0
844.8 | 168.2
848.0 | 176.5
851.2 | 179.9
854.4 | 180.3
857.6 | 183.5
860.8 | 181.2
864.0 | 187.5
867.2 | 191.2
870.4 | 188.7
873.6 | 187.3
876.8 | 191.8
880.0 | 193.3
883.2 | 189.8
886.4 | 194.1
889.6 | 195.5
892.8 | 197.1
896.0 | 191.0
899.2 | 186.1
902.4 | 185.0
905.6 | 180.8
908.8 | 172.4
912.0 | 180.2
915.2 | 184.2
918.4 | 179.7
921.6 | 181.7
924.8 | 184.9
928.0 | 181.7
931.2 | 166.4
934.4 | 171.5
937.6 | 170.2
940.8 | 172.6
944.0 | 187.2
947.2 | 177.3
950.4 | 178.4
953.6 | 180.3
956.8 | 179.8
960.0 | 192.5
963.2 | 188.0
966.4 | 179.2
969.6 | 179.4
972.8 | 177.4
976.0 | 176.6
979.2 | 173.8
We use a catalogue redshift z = 0.18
